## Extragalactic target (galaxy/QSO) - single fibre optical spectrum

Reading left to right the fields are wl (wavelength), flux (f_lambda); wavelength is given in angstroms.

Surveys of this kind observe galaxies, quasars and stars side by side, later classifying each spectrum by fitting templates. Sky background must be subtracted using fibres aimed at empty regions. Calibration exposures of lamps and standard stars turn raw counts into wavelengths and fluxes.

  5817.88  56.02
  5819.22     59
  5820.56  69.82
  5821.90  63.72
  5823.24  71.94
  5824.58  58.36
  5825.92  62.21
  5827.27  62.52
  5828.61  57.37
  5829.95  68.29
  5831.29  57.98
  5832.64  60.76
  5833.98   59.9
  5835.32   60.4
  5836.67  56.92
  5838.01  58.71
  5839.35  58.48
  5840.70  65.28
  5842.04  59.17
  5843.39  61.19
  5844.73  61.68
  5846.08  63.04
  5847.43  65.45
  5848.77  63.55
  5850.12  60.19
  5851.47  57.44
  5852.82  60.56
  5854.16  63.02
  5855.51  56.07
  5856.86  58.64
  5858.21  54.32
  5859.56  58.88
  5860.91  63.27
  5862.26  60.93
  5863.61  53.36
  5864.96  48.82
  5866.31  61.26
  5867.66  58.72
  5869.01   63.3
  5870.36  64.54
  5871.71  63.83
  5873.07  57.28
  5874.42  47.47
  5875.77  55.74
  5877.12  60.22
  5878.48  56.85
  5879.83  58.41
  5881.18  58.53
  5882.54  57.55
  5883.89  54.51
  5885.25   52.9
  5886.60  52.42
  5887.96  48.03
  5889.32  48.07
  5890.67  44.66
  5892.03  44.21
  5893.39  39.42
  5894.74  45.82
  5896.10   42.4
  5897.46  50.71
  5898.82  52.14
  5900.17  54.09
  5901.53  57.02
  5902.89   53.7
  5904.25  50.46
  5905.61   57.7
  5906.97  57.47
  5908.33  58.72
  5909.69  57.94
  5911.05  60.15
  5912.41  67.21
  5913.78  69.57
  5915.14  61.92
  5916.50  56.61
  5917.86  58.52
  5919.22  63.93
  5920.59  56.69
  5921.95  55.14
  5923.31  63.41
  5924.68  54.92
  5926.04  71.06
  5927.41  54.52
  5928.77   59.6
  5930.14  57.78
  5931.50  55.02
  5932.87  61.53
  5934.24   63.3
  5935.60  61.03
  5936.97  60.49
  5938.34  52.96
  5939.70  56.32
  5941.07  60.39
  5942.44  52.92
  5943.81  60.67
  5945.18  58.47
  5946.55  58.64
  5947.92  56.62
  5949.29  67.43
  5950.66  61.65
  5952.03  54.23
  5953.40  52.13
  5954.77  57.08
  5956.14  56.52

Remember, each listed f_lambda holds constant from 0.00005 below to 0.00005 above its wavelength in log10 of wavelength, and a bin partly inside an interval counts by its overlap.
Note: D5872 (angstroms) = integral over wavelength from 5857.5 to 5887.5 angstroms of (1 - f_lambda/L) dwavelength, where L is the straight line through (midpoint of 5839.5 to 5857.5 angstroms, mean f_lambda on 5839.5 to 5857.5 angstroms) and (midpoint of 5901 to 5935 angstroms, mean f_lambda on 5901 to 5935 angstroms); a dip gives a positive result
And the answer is 1.6 angstroms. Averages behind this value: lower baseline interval 61.1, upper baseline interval 59.4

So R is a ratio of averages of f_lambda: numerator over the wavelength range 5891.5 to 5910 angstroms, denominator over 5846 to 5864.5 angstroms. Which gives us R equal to 0.86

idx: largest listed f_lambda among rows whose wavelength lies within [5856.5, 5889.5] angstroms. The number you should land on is 64.54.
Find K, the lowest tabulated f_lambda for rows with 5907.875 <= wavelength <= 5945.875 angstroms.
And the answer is 52.92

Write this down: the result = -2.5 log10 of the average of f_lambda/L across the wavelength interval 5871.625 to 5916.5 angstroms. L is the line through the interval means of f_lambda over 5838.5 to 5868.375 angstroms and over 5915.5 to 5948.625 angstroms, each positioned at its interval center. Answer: 0.09 mag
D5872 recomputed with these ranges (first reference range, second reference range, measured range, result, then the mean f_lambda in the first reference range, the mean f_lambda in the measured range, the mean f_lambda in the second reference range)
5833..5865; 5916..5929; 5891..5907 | 2.6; 59.8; 50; 59.5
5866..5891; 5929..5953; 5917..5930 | -0.4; 56.1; 59.6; 58.7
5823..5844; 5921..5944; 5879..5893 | 1.9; 61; 51.7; 58.8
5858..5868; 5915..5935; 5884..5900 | 2.9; 57.5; 47.8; 59.6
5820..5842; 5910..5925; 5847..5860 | 0.4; 61.9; 59.7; 60.8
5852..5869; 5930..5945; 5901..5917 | -0.2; 58.4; 59.1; 58.4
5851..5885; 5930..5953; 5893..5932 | 1.1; 58.1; 56.8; 58.7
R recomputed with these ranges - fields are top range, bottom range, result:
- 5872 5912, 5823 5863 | 0.87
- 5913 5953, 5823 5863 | 0.98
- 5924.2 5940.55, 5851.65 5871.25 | 1.00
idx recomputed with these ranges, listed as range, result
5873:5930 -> 71.06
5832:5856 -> 65.45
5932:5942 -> 63.3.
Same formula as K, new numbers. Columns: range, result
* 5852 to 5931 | 39.42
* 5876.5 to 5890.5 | 48.03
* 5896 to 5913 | 42.4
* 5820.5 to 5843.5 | 56.92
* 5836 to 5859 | 54.32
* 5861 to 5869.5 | 48.82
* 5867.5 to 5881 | 47.47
